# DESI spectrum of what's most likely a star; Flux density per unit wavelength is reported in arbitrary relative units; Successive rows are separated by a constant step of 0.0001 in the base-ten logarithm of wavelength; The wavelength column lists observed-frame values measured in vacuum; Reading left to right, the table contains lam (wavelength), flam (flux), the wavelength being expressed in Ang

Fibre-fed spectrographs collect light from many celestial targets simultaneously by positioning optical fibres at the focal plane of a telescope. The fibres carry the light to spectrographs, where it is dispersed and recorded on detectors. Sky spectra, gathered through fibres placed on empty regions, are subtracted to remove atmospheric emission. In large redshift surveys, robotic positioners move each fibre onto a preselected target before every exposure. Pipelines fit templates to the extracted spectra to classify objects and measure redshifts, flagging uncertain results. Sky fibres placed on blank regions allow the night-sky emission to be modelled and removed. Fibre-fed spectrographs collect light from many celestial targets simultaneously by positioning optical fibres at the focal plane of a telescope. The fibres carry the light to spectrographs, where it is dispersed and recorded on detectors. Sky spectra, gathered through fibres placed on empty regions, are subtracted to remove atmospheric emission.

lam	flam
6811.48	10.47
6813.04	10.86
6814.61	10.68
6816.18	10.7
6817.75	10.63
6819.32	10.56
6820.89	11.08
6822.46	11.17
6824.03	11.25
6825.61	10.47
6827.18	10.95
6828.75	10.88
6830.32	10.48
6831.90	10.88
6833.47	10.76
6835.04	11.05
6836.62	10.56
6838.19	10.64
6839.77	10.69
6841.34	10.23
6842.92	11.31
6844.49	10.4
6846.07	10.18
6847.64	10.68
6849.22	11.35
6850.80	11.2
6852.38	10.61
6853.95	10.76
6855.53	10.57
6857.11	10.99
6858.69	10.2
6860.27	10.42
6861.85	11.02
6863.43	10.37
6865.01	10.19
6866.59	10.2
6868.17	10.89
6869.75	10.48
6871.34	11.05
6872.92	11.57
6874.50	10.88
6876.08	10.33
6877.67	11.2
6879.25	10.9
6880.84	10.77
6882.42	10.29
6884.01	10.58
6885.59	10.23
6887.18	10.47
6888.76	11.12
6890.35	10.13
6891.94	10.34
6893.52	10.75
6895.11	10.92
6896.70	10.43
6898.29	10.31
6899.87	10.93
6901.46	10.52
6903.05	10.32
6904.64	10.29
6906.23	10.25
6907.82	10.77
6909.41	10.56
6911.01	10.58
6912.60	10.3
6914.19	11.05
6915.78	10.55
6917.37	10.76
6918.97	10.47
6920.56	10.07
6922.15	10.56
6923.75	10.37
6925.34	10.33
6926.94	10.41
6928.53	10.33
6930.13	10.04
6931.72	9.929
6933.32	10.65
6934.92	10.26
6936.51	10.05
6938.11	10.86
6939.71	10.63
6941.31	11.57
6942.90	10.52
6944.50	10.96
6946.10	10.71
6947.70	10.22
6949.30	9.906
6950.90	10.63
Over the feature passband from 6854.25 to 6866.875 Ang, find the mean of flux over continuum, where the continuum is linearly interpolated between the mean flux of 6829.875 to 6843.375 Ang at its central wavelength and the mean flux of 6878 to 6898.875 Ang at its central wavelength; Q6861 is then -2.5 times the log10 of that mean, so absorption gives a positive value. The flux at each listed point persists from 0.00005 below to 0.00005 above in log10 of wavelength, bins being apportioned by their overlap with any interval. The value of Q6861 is 0.01 mag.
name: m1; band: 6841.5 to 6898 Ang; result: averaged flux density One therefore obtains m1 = 10.7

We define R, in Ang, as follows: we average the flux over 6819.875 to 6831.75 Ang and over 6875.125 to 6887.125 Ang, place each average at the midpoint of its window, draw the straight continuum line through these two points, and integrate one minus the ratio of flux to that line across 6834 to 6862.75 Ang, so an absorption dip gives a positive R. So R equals 0.1 Ang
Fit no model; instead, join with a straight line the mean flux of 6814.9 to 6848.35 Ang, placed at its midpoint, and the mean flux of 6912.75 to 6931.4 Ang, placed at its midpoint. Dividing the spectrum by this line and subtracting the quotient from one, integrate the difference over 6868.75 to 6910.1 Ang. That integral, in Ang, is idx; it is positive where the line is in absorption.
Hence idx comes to -0.3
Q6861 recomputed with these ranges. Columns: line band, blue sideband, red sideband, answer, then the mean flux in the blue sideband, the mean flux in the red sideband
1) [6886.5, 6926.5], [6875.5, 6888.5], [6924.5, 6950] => 0.003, 10.6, 10.5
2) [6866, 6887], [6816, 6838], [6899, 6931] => -0.010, 10.8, 10.5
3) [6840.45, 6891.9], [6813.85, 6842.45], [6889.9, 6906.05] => -0.005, 10.8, 10.5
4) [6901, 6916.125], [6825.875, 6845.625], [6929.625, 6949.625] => 0.006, 10.7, 10.5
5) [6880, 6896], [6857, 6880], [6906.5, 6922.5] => 0.009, 10.7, 10.6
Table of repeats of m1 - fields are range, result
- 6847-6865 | 10.7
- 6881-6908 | 10.5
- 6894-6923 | 10.5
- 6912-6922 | 10.5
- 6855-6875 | 10.7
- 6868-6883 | 10.8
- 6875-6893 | 10.6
